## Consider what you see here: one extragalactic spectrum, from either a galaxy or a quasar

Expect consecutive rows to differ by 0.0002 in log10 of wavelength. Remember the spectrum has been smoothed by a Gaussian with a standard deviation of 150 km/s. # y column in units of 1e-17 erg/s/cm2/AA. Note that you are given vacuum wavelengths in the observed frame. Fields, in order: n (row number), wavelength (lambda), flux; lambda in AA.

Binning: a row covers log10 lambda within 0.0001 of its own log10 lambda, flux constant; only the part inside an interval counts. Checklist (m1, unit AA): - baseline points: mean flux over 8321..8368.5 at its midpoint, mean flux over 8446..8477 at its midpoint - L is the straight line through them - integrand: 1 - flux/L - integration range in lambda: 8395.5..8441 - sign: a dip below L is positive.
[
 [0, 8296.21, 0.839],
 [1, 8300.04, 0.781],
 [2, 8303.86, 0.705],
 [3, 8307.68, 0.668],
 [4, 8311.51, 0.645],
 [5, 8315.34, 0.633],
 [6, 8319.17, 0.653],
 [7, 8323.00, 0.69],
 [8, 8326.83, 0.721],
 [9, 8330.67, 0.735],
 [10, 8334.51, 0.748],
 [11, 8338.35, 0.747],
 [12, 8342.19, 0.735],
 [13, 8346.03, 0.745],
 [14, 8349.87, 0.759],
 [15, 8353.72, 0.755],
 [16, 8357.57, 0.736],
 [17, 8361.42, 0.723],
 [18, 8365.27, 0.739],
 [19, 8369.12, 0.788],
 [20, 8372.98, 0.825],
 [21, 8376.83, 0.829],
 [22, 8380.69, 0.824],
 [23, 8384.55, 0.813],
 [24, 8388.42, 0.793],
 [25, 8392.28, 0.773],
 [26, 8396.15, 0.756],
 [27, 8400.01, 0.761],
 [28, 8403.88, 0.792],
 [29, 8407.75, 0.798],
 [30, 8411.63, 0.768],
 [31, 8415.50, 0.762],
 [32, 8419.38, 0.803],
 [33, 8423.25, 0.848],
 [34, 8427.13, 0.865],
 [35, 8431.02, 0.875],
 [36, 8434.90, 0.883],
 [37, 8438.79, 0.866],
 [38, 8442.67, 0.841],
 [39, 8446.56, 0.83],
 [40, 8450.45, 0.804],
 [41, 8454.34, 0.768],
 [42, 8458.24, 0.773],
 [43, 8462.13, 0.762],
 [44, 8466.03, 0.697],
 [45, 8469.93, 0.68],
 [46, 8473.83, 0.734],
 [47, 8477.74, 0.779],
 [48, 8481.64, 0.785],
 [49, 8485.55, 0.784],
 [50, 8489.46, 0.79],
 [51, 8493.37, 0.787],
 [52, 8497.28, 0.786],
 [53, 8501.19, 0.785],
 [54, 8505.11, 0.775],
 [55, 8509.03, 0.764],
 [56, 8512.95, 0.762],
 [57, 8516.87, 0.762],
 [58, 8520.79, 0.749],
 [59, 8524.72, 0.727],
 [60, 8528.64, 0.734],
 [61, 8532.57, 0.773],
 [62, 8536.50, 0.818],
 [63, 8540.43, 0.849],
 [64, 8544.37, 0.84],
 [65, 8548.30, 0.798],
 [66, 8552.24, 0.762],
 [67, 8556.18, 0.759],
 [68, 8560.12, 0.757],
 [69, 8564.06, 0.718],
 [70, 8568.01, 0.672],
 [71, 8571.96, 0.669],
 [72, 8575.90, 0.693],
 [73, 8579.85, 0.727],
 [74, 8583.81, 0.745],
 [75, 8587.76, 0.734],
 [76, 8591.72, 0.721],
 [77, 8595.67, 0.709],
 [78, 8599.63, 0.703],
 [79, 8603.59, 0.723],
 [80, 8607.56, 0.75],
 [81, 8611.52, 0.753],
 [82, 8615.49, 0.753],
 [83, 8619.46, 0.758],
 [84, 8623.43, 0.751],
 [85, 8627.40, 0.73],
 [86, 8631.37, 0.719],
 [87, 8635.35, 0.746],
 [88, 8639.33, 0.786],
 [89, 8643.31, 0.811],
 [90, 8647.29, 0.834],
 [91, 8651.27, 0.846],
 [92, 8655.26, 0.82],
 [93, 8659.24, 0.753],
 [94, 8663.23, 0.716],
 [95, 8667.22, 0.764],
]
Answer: -4.2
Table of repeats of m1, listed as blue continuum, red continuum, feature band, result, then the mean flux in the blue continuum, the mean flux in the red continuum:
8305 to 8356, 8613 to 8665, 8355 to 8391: -3.3 AA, 0.71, 0.771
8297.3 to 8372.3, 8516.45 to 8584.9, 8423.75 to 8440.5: -3.0 AA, 0.724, 0.753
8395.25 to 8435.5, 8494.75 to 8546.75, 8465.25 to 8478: 1.2 AA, 0.809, 0.779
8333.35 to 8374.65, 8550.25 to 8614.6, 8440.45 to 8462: -1.7 AA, 0.754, 0.725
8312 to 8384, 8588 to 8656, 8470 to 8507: -1.1 AA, 0.743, 0.758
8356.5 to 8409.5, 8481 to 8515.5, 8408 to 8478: -1.4 AA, 0.783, 0.779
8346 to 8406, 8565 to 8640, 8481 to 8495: -0.6 AA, 0.777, 0.727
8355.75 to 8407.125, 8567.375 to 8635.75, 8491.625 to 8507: -0.6 AA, 0.782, 0.726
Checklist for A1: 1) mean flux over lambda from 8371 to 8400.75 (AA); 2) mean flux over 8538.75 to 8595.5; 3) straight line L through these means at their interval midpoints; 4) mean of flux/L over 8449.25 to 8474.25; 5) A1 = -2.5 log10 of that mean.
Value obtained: 0.04 mag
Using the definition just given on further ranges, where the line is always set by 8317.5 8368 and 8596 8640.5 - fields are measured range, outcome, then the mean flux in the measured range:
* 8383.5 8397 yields -0.073 mag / 0.784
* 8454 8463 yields -0.048 mag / 0.768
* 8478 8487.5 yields -0.068 mag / 0.784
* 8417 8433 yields -0.154 mag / 0.845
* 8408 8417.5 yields -0.054 mag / 0.771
